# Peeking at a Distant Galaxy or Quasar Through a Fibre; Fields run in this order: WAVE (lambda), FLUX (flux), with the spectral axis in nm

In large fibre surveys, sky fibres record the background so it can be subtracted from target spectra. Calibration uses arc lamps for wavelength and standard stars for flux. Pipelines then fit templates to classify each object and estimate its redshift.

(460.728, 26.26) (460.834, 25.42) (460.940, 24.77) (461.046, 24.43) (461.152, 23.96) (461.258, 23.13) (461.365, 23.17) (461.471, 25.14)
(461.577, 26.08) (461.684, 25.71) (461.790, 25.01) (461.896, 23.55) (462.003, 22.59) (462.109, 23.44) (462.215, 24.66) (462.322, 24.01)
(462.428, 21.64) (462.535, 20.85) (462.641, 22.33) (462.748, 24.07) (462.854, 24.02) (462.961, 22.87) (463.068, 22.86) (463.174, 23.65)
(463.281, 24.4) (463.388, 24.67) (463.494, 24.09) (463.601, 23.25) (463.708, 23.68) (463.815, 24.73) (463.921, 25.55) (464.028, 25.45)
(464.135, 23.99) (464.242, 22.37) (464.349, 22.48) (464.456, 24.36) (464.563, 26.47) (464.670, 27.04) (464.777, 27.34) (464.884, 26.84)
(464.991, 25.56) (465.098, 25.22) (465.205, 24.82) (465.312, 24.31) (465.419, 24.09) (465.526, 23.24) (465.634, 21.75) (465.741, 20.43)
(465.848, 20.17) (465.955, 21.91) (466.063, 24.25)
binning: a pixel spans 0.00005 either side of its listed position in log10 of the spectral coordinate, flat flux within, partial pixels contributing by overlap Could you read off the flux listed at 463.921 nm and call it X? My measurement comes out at 25.55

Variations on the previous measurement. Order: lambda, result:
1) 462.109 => 23.44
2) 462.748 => 24.07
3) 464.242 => 22.37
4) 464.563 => 26.47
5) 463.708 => 23.68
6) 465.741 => 20.43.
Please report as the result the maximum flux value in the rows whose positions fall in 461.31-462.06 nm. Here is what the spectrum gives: 26.08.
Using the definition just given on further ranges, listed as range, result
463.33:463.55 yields 24.67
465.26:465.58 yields 24.31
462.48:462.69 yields 22.33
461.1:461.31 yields 23.96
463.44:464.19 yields 25.55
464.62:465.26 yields 27.34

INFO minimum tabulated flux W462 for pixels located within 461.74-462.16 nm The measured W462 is 22.59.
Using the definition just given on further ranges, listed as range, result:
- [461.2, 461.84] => 23.13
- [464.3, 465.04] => 22.48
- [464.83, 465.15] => 25.22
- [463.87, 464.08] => 25.45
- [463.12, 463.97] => 23.25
